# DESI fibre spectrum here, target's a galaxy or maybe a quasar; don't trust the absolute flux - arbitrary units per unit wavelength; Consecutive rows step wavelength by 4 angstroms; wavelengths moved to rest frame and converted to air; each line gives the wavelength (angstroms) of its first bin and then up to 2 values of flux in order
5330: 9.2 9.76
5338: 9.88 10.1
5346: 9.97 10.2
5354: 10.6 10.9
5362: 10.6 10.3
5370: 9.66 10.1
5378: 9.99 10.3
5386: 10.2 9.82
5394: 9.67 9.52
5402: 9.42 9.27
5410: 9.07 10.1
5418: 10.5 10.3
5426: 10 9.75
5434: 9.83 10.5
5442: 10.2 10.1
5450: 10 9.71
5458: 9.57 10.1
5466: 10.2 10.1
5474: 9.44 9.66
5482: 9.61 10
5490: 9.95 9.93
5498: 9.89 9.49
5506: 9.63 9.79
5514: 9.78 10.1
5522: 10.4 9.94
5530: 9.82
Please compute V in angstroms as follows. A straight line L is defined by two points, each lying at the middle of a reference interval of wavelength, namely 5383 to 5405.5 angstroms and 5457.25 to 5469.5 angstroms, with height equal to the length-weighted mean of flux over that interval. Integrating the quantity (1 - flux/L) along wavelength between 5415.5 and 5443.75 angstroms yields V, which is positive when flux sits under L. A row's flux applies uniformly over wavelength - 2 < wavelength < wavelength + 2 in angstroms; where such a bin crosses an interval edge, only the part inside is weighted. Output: -0.8 angstroms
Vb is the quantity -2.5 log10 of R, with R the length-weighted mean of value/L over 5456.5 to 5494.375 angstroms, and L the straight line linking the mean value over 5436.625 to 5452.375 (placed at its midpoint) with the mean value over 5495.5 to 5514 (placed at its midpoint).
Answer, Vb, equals 0.01 mag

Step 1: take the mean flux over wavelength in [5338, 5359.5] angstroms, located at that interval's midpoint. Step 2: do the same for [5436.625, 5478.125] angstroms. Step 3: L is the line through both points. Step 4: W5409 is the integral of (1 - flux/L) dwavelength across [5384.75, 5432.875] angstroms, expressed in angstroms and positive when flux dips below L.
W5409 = 1.5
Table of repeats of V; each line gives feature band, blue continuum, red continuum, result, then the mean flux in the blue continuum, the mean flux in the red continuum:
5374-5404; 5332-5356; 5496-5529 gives 0.5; 10.1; 9.88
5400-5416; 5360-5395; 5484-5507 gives 0.9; 10.1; 9.82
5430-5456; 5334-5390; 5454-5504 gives -0.3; 10.2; 9.82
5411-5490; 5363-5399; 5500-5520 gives -0.9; 9.98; 9.76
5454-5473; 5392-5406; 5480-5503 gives -0.4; 9.5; 9.83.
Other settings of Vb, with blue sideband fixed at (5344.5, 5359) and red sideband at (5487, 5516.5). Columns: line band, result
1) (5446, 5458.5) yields 0.02 mag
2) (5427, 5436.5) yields 0.02 mag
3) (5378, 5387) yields 0.01 mag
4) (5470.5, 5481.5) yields 0.03 mag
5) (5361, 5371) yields 0.02 mag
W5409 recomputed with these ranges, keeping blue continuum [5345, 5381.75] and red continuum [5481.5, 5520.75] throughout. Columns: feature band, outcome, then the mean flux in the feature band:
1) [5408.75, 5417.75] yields 0.3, 9.81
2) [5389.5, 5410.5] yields 1.4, 9.46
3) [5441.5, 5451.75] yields -0.1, 10.1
